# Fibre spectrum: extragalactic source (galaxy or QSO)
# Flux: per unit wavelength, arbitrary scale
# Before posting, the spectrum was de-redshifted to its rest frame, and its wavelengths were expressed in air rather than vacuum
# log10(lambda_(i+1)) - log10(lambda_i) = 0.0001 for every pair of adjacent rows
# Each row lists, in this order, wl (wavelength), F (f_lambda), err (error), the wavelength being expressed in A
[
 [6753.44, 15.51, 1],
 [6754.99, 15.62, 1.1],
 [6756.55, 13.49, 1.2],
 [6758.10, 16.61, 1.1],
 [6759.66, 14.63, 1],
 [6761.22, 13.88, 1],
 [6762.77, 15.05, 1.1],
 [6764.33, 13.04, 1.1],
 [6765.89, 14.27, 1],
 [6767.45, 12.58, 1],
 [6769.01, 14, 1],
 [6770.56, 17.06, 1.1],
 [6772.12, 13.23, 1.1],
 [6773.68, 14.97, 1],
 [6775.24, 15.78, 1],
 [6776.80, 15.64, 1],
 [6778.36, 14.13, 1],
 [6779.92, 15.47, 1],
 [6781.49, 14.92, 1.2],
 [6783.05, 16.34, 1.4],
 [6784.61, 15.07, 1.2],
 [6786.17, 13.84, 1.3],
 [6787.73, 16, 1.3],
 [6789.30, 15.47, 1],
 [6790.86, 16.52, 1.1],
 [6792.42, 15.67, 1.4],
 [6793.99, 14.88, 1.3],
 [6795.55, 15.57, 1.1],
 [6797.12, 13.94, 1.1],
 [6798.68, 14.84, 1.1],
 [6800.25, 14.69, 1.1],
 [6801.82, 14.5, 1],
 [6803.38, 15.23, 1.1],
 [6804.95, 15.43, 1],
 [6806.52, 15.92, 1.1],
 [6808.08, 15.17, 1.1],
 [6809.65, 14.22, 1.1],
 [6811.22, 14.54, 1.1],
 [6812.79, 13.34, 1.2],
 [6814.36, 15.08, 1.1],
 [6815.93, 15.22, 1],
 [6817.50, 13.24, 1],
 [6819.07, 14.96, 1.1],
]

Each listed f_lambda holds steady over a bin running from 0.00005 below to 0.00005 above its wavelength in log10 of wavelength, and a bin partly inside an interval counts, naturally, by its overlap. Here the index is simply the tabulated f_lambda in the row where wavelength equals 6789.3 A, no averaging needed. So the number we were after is 15.47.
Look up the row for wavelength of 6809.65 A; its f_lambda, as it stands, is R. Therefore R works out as 14.22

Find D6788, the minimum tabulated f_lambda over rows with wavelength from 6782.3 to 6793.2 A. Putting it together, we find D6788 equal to 13.84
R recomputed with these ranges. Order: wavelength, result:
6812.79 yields 13.34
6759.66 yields 14.63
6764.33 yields 13.04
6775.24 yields 15.78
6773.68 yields 14.97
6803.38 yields 15.23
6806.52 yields 15.92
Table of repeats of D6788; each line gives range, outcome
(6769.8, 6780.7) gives 13.23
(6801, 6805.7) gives 14.5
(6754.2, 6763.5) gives 13.49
